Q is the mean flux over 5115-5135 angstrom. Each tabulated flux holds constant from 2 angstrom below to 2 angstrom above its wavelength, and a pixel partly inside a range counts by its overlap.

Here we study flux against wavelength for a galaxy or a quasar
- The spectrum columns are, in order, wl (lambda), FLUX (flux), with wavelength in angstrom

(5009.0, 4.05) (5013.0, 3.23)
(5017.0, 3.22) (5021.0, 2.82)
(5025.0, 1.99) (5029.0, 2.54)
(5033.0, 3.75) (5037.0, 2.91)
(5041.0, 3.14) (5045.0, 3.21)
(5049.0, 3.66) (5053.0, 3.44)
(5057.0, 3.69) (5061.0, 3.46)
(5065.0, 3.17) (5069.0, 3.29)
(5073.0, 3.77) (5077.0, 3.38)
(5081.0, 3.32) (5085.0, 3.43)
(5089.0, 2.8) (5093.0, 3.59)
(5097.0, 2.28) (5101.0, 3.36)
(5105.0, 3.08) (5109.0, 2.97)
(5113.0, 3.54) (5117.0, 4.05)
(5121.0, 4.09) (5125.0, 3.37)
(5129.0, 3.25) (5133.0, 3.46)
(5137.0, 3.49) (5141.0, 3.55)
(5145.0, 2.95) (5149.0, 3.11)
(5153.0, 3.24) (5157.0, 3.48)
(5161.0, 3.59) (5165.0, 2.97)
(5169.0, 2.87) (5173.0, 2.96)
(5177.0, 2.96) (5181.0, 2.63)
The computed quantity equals 3.64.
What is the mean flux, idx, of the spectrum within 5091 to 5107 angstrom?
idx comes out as 3.08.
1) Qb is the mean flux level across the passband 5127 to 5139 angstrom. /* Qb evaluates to 3.4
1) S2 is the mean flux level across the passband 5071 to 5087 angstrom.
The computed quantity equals 3.48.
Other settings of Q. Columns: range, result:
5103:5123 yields 3.55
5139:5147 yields 3.25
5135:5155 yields 3.27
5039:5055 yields 3.36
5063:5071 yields 3.23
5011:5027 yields 2.81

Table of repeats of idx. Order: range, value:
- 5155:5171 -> 3.23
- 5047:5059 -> 3.6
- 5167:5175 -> 2.92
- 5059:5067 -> 3.31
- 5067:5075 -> 3.53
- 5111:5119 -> 3.79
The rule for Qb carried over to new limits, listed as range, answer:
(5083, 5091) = 3.12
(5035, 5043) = 3.03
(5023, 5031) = 2.27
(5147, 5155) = 3.17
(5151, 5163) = 3.44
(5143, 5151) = 3.03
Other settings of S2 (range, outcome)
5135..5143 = 3.52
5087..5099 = 2.89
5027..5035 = 3.15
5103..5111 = 3.03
